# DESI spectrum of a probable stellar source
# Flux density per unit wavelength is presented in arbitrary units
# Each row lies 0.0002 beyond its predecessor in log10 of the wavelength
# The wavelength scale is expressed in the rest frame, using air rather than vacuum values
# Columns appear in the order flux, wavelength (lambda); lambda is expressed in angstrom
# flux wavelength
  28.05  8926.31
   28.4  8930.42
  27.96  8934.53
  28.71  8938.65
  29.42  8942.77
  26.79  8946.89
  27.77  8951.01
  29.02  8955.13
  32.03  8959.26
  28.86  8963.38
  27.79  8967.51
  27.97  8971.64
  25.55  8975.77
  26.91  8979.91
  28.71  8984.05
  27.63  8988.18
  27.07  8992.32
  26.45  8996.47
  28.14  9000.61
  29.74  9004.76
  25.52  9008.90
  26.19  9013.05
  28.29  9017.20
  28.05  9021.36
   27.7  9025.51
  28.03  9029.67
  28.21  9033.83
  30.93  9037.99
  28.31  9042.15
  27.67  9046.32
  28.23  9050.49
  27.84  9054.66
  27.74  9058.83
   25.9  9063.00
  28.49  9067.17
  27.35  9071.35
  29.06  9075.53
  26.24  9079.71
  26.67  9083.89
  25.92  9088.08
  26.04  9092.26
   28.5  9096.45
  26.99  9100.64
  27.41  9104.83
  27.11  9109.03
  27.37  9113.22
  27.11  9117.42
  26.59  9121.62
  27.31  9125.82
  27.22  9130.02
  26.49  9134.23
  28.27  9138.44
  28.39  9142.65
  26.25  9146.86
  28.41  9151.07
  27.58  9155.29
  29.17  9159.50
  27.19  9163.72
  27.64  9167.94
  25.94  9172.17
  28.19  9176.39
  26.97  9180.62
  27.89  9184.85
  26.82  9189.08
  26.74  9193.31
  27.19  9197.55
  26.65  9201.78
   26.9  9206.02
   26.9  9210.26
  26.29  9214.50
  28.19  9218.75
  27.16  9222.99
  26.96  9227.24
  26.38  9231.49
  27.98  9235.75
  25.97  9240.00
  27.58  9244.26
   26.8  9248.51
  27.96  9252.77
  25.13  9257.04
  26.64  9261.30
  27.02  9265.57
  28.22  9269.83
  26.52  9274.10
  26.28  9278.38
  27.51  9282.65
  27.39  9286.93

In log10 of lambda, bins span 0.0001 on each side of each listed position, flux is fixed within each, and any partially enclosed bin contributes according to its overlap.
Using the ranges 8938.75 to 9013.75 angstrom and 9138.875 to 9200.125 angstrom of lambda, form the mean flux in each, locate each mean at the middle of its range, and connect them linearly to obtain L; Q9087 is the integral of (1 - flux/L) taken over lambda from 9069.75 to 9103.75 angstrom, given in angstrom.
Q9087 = 0.7 angstrom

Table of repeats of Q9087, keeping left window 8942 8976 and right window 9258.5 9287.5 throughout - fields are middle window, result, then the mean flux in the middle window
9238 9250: 0.2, 26.8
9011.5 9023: 0.3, 27.5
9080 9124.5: 1.4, 26.9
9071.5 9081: 0.1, 27.7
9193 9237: 0.4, 27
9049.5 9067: 0.3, 27.5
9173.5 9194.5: 0.1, 27.3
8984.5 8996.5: 0.4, 27.4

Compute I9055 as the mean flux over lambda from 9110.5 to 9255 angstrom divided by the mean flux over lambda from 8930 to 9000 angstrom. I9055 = 1.0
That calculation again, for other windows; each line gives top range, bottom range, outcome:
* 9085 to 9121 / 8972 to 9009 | 0.99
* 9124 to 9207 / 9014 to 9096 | 0.99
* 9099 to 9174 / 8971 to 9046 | 0.99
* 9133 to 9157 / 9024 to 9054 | 0.97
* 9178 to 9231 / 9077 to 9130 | 1.00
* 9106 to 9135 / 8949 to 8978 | 0.95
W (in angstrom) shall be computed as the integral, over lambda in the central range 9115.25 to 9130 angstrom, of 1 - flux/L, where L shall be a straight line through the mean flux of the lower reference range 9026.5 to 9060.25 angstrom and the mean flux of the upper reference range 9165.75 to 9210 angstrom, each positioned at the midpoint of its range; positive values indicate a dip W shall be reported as 0.3 angstrom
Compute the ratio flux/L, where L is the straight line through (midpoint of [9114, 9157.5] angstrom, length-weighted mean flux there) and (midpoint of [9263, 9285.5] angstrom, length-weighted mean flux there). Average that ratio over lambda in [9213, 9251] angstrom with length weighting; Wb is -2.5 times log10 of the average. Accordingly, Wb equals 0.005 mag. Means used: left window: 27.4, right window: 27.1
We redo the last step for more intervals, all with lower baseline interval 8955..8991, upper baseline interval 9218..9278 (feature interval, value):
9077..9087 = 0.05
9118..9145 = 0.01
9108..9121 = 0.02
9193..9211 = 0.01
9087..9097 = 0.04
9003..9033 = 0.01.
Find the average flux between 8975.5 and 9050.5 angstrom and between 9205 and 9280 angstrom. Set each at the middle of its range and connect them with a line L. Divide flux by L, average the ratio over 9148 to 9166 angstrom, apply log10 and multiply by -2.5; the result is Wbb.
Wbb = -0.03 mag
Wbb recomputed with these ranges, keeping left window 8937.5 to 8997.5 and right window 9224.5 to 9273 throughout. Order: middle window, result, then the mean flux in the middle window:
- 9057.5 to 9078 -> 0.00 mag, 27.7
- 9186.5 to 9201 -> 0.01 mag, 26.9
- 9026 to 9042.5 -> -0.04 mag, 28.8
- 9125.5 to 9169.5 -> -0.01 mag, 27.6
